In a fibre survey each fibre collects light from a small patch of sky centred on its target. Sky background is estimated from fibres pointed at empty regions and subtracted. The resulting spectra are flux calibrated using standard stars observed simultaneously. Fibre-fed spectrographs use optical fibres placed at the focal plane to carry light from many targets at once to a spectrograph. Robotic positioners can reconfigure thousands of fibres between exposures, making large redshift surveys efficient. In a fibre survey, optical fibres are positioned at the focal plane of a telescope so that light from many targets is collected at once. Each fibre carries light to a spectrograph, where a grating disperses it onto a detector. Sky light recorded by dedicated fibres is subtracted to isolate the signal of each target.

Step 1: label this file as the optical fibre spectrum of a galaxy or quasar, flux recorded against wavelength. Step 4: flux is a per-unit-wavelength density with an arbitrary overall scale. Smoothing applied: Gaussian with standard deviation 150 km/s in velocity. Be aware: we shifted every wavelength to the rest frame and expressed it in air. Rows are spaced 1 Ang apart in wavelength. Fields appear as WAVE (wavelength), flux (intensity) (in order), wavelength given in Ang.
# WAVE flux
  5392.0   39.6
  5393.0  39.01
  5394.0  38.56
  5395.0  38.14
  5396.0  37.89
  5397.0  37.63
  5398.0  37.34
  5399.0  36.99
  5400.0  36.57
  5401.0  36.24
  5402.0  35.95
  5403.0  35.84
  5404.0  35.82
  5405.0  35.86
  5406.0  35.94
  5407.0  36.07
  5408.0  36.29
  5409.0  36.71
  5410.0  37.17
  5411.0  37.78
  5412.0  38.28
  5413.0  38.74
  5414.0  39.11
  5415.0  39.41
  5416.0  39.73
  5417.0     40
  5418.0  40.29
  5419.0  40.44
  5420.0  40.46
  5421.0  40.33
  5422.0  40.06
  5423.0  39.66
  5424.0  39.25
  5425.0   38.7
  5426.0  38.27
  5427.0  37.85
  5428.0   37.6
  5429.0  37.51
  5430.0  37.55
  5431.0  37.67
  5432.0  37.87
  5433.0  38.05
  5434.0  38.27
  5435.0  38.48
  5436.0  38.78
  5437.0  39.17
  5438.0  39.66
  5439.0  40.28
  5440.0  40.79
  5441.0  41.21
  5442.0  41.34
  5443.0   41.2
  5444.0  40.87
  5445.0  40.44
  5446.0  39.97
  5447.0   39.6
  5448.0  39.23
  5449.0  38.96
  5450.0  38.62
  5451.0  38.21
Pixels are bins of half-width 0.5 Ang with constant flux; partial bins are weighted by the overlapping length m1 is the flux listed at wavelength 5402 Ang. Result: 35.95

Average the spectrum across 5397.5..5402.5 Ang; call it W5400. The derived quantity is 36.6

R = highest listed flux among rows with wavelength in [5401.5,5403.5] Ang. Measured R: 35.95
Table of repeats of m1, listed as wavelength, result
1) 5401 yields 36.24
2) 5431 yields 37.67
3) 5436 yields 38.78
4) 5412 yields 38.28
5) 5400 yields 36.57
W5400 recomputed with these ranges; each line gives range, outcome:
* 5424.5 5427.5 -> 38.3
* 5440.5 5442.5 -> 41.3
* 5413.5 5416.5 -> 39.4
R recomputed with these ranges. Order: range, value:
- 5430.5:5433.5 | 38.05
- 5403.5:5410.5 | 37.17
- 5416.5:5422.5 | 40.46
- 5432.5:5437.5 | 39.17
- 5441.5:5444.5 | 41.34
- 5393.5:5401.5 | 38.56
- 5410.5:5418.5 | 40.29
